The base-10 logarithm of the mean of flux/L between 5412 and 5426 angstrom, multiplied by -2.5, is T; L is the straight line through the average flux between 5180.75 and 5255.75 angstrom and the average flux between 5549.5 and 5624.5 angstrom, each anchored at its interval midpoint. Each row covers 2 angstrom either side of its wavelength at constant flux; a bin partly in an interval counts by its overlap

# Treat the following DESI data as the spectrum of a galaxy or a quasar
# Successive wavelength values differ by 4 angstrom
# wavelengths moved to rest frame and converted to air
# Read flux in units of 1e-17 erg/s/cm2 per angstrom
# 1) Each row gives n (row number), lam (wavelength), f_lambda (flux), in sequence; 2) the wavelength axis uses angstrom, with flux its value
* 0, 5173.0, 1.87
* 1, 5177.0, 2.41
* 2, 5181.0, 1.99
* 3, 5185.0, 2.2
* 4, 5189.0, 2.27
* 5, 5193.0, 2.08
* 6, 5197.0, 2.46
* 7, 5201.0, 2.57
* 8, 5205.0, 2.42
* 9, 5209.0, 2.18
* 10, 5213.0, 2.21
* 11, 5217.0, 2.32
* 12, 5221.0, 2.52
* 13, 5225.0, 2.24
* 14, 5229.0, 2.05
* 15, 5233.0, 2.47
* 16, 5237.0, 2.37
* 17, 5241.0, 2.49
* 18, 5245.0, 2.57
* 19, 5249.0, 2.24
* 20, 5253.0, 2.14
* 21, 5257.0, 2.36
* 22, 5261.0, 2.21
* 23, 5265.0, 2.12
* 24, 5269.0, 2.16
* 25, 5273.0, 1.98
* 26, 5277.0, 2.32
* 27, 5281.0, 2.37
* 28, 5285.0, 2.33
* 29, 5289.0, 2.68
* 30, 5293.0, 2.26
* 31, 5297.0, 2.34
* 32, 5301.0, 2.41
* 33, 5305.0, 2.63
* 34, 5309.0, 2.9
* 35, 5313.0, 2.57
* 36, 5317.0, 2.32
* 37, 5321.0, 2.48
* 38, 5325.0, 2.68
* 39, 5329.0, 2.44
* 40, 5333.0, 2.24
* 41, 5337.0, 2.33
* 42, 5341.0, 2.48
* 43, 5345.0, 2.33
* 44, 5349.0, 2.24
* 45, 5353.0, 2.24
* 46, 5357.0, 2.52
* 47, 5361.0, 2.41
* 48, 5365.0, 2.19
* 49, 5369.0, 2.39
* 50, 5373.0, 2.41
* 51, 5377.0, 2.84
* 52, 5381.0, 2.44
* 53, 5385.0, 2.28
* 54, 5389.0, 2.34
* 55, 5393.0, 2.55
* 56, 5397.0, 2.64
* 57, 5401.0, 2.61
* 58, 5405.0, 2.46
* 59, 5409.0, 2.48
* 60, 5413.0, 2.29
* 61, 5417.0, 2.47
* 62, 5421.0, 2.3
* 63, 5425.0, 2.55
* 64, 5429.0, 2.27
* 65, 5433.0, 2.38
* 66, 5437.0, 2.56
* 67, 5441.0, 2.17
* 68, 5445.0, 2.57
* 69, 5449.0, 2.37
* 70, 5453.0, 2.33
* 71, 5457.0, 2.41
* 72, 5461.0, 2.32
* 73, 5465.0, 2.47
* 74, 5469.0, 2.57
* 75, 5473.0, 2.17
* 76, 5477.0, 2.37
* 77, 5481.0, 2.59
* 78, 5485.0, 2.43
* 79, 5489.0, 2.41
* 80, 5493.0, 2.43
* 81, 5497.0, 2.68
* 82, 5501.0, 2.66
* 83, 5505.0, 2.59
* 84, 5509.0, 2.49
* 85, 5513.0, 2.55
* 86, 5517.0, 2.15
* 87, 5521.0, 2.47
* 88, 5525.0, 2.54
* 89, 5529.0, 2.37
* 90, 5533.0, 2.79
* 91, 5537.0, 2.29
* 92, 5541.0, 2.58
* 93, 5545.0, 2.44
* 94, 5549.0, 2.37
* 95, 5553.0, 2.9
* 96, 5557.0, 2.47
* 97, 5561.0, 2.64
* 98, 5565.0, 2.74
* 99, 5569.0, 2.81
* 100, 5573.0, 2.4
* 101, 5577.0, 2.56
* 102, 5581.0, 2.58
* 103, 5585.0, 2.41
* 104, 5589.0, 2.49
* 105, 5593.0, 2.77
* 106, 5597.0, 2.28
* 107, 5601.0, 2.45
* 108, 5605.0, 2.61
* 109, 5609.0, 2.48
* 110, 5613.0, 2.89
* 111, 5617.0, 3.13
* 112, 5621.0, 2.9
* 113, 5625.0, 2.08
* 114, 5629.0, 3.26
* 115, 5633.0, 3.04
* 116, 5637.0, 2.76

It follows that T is 0.04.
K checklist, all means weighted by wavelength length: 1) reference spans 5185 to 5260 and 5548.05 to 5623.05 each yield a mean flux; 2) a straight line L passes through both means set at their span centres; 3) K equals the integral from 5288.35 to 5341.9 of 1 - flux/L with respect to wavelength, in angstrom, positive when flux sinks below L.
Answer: -1.7 angstrom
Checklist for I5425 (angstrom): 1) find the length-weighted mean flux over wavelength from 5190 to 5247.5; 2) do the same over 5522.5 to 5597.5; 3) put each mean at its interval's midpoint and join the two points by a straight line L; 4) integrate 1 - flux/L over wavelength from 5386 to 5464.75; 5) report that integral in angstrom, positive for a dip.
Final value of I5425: 1.6 angstrom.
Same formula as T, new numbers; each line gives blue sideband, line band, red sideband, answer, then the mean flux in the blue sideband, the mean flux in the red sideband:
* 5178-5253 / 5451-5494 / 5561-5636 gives 0.06 mag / 2.31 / 2.66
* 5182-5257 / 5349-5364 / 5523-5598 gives 0.03 mag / 2.32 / 2.55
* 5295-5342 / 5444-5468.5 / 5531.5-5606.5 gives 0.05 mag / 2.49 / 2.55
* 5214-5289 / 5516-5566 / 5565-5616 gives 0.01 mag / 2.3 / 2.58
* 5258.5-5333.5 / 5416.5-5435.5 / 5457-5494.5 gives 0.01 mag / 2.39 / 2.42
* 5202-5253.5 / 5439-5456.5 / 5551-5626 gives 0.06 mag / 2.33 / 2.62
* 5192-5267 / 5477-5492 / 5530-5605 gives 0.02 mag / 2.32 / 2.55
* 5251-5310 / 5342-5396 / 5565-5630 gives 0.01 mag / 2.34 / 2.62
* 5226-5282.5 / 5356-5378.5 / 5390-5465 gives -0.03 mag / 2.27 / 2.43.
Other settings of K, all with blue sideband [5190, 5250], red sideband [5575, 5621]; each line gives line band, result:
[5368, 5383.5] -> -0.4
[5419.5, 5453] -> 1.4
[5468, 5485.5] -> 0.8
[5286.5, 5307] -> -0.5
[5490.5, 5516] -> 0.0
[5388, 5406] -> -0.4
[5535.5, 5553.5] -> 0.6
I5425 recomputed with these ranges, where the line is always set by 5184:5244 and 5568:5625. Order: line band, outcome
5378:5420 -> 0.0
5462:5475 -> 0.6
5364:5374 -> 0.4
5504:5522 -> 0.7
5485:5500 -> 0.1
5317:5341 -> -0.2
